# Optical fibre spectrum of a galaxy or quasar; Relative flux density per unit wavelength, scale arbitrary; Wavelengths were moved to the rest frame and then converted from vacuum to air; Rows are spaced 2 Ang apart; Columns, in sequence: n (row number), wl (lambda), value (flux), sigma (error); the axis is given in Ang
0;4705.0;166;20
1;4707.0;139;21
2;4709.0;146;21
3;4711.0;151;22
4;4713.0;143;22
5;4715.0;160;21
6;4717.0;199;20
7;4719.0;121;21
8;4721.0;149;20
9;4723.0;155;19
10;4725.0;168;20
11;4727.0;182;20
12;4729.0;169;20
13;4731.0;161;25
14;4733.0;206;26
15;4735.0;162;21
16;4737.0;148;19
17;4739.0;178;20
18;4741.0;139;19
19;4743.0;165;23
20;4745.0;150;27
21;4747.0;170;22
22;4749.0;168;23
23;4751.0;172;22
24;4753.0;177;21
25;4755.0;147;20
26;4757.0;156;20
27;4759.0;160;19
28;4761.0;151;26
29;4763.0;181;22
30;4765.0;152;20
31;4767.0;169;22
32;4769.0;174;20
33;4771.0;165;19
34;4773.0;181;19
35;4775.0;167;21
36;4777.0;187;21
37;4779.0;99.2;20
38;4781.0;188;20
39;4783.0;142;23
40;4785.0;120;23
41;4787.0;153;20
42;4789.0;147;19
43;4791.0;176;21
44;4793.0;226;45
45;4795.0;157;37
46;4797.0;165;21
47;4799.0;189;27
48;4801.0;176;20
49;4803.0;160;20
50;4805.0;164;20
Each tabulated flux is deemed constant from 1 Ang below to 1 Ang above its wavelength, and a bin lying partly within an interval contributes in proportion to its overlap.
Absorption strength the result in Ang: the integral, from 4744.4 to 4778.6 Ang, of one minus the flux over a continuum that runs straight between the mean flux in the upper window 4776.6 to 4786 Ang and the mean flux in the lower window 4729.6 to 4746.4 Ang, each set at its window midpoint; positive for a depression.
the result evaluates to -2.7 Ang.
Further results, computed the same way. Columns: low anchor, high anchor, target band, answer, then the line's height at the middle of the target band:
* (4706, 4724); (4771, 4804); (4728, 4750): -1.3 Ang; 156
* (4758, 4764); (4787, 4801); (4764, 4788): 1.5 Ang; 169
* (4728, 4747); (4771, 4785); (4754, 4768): 0.1 Ang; 161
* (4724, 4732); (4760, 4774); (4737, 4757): 0.8 Ang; 169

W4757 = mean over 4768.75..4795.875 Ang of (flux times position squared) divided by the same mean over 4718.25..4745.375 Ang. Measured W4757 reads 1.0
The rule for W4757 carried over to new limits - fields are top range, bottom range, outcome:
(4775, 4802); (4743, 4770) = 1.01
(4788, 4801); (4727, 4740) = 1.06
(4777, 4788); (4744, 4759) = 0.90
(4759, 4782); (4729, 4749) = 1.01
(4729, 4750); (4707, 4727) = 1.07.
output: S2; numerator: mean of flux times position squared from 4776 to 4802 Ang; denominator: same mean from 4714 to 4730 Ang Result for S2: 1.0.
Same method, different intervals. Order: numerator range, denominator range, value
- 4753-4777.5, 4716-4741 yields 1.02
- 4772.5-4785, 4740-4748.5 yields 1.01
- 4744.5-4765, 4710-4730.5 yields 1.04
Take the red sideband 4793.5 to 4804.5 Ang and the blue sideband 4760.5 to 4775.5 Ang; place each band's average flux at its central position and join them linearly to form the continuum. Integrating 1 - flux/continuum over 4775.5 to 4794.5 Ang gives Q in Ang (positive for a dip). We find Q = 1.1 Ang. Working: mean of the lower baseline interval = 168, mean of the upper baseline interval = 172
